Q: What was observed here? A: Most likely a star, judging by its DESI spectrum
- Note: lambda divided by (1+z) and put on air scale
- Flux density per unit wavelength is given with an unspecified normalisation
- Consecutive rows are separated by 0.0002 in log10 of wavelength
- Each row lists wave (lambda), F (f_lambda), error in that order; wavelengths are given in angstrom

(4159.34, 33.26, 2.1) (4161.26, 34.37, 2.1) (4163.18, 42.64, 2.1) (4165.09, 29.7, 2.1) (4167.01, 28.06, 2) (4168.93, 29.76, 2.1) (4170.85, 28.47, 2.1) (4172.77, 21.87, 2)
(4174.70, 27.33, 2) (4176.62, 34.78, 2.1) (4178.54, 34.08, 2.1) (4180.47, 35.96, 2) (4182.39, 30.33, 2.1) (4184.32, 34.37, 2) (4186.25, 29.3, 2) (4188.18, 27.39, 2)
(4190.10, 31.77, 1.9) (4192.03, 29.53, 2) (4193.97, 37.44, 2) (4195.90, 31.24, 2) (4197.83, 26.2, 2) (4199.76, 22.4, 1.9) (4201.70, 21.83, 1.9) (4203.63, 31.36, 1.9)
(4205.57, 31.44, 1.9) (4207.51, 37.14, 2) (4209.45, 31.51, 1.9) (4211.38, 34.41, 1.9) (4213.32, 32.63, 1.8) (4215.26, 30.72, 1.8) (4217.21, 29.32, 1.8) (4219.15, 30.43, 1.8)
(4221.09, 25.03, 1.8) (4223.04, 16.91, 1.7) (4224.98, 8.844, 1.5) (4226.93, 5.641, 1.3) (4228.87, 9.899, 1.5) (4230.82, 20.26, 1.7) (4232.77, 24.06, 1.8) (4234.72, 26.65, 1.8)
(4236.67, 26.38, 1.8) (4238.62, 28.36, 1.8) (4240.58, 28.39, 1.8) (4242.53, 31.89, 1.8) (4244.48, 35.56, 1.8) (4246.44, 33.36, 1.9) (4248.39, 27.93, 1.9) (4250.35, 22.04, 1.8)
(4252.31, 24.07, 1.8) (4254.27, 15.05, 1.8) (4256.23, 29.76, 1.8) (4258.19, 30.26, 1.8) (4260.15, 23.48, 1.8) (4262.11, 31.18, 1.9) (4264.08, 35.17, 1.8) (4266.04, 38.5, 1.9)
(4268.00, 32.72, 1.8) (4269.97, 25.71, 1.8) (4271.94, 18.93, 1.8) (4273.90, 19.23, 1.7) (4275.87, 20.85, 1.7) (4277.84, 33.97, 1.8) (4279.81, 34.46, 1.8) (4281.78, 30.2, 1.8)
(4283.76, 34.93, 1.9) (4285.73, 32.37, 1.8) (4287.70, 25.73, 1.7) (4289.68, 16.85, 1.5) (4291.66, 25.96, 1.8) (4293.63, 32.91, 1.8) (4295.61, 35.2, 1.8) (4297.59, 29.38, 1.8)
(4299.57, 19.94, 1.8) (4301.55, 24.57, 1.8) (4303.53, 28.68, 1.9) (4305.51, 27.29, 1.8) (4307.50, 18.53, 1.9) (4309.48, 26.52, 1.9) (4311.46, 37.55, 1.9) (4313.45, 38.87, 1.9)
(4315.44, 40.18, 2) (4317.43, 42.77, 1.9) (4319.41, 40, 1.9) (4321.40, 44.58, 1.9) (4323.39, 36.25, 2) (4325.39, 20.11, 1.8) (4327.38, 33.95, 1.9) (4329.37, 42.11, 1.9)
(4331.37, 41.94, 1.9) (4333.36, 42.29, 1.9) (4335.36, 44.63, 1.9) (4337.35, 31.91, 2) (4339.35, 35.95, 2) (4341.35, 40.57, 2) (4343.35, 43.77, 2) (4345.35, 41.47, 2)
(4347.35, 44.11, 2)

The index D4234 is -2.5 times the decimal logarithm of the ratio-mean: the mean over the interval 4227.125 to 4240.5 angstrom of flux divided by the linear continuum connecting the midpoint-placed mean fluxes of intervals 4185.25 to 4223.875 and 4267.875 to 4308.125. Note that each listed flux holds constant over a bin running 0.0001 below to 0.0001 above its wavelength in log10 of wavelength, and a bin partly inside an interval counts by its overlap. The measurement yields 0.28 mag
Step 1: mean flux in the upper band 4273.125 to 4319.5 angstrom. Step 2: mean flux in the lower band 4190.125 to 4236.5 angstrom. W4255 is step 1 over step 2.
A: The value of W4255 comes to 1.14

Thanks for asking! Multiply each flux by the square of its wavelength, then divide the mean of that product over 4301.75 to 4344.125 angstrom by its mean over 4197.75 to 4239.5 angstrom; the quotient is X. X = 1.5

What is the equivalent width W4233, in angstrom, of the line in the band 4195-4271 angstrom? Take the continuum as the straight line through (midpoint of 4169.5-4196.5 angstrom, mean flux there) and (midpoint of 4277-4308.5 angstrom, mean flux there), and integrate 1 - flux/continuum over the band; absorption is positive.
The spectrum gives 7.2 angstrom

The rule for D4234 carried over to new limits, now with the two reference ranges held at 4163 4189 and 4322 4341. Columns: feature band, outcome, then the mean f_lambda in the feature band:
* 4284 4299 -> 0.234 mag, 28.4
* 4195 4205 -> 0.181 mag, 26.8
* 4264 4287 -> 0.174 mag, 29.5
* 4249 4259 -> 0.360 mag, 24.3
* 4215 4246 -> 0.358 mag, 23.7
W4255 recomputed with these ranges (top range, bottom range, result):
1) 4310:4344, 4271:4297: 1.38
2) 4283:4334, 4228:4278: 1.21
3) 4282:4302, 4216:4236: 1.40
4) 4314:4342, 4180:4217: 1.25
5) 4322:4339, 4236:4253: 1.28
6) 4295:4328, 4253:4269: 1.09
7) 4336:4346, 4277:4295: 1.31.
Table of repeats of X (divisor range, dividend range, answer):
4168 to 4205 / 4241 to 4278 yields 0.96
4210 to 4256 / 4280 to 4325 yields 1.30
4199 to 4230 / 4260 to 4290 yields 1.19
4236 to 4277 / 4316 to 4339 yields 1.43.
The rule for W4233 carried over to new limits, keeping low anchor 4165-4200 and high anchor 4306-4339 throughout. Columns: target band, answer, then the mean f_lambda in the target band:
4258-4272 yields 1.5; 30.1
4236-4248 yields 0.8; 30.6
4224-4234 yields 5.6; 14.1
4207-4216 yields -0.5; 33.2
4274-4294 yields 3.6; 28.3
